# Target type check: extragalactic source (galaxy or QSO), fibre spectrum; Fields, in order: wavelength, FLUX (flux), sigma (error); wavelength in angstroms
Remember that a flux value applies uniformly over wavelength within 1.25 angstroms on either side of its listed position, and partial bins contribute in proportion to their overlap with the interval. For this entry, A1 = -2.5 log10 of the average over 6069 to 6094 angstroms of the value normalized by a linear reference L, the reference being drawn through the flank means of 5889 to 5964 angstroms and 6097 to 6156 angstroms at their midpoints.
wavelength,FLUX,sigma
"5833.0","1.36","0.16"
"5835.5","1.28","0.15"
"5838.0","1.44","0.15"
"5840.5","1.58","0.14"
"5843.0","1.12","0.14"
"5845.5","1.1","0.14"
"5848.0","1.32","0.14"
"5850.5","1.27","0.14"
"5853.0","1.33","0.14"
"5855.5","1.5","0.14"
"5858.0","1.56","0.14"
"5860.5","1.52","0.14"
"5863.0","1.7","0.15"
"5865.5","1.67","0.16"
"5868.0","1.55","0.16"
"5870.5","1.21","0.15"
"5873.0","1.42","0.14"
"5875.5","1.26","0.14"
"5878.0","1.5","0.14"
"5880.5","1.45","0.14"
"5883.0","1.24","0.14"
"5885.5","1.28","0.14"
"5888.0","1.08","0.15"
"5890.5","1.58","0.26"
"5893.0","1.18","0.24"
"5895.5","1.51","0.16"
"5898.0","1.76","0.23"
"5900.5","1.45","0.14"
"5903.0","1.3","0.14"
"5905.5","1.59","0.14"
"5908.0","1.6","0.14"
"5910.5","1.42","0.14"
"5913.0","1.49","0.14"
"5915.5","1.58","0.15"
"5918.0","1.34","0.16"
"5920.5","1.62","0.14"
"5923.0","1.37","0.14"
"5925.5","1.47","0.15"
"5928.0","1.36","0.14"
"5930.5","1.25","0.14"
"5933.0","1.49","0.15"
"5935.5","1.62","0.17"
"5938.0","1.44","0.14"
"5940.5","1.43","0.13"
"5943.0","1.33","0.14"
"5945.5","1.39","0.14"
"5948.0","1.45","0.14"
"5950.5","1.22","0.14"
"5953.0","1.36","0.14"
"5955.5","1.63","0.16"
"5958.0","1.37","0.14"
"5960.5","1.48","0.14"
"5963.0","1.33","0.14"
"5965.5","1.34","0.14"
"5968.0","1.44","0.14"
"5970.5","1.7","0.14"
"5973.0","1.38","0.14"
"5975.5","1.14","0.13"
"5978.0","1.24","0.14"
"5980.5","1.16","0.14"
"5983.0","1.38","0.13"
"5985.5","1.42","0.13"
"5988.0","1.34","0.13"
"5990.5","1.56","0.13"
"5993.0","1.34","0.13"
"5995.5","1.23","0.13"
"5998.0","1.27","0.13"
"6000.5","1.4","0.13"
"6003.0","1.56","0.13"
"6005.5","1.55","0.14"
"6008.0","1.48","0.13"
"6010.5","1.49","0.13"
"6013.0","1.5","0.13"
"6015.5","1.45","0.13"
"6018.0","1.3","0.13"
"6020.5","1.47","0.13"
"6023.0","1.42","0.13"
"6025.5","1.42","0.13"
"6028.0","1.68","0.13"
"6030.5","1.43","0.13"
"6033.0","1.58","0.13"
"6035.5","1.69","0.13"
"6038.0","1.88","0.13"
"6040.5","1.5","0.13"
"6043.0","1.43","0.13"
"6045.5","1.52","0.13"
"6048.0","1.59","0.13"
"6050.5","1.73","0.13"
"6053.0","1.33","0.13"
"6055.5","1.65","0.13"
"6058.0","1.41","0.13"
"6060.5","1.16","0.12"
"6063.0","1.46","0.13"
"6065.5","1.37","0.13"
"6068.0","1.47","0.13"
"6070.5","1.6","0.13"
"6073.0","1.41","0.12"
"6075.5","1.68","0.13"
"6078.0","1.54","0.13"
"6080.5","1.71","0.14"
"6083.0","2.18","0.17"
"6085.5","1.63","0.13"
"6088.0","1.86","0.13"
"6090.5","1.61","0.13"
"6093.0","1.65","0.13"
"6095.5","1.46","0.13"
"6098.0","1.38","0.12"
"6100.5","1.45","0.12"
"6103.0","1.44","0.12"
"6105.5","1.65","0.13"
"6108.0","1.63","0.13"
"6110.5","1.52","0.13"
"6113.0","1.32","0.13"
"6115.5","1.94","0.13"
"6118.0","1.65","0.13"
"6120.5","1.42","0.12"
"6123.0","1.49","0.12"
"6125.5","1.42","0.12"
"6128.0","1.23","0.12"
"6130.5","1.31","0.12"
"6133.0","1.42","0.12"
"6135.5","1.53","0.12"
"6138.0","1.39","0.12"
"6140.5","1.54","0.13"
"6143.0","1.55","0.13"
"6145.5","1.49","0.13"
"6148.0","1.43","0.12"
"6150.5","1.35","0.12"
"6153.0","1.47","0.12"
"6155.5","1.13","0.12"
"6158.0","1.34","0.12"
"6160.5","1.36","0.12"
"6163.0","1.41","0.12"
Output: -0.153 mag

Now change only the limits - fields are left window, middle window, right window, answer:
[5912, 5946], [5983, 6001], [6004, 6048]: 0.10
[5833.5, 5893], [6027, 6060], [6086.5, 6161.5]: -0.08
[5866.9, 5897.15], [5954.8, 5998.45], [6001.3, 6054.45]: 0.07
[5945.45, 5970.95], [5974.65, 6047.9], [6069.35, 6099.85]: 0.05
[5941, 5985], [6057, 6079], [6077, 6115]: 0.08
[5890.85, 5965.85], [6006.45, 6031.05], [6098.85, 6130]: 0.01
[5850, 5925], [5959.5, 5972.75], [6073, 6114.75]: 0.04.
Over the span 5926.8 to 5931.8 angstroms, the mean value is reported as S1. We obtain 1.31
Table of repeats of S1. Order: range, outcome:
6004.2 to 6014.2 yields 1.51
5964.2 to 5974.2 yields 1.46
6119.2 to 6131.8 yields 1.38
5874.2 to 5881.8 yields 1.4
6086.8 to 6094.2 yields 1.71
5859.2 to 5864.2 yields 1.61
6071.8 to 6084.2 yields 1.7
